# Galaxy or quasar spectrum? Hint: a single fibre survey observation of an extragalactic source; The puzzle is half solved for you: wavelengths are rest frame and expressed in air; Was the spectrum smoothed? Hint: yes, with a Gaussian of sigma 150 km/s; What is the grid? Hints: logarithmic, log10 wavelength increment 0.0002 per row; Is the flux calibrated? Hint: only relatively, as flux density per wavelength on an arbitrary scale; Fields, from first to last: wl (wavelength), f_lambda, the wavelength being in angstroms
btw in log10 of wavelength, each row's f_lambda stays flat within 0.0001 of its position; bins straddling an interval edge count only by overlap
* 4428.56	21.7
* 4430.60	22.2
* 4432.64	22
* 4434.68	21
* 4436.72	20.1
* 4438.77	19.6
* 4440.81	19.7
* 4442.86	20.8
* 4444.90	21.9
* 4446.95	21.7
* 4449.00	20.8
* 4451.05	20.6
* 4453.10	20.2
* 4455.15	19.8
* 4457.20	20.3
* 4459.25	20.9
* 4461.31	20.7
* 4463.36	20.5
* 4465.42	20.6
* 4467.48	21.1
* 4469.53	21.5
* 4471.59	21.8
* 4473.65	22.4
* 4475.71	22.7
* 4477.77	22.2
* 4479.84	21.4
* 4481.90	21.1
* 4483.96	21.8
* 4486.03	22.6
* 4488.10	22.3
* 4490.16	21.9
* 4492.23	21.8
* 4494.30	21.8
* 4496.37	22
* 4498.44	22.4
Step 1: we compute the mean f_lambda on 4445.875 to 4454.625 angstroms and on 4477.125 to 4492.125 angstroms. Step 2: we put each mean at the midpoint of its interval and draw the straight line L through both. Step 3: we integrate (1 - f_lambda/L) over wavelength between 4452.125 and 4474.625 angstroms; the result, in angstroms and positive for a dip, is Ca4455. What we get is 0.3 angstroms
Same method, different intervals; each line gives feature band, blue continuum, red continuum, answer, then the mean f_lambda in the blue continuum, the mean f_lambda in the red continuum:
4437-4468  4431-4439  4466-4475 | 1.0 angstroms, 20.9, 21.7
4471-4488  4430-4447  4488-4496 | -0.3 angstroms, 20.9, 21.9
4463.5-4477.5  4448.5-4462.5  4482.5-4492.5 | -0.3 angstroms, 20.5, 22.1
